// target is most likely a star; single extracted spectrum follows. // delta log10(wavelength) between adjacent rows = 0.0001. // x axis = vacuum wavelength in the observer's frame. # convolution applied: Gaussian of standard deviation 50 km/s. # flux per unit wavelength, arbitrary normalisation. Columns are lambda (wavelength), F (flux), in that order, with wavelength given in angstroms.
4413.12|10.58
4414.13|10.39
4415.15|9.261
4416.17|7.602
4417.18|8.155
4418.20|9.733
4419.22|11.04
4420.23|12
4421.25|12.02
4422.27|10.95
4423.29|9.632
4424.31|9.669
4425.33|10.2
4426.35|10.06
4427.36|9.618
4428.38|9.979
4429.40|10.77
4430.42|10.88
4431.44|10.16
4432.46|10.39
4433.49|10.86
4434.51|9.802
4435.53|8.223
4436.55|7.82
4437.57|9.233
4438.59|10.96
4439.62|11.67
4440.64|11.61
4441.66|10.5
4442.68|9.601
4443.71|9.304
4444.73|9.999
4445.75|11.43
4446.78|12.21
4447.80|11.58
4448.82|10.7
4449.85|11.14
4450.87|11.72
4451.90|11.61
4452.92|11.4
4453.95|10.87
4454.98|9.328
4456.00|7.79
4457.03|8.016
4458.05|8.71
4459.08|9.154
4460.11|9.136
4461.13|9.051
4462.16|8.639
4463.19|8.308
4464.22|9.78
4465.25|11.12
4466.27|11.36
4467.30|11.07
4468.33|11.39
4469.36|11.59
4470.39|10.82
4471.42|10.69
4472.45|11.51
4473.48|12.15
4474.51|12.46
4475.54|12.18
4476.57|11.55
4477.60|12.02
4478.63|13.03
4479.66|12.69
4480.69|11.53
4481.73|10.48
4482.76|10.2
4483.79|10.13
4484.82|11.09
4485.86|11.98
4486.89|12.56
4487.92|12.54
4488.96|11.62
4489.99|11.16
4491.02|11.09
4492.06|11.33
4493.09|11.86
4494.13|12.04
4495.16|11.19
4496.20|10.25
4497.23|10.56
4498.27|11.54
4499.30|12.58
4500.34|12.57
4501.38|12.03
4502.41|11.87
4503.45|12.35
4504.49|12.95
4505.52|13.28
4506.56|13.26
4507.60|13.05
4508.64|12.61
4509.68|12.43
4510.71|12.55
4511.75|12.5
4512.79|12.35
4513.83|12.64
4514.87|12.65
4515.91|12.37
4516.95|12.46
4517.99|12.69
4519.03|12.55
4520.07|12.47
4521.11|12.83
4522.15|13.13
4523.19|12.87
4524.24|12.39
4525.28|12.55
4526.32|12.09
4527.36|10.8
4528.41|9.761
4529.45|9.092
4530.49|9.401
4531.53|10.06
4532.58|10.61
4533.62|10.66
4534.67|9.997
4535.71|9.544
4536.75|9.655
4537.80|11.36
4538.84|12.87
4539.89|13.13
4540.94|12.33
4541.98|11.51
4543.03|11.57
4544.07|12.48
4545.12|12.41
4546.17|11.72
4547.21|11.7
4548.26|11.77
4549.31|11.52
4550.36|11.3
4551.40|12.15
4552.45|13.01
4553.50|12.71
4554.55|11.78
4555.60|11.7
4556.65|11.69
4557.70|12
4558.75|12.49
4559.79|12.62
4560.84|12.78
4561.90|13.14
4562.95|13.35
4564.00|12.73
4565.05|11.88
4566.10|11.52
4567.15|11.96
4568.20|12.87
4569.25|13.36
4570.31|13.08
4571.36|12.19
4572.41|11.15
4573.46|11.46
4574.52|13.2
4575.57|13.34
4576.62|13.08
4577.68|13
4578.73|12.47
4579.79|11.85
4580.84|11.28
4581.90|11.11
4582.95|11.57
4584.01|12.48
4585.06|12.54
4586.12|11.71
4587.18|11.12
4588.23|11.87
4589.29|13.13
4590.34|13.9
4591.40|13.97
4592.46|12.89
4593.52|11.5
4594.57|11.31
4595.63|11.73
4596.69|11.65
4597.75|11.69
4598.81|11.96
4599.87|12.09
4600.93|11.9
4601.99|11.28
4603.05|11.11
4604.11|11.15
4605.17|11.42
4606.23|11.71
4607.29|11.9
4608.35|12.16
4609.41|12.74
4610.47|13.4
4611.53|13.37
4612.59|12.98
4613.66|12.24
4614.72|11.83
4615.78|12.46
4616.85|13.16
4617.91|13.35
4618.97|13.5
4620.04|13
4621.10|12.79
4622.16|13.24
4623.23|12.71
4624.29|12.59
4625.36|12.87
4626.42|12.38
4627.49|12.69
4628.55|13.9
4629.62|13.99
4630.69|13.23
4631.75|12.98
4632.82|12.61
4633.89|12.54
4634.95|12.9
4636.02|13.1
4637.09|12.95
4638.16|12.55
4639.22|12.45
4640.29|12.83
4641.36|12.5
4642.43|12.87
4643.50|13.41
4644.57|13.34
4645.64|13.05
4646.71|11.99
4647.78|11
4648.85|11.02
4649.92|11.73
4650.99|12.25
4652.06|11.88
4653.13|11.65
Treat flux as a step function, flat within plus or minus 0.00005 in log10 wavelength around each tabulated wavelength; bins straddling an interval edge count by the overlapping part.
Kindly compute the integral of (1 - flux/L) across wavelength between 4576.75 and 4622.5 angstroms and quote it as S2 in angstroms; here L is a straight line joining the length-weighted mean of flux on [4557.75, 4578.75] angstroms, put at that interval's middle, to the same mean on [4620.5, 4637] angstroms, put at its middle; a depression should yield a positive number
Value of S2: 1.8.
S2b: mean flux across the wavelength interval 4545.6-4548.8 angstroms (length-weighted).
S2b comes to 11.7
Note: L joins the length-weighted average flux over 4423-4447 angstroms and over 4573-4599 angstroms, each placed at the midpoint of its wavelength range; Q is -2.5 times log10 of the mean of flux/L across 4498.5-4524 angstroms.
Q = -0.13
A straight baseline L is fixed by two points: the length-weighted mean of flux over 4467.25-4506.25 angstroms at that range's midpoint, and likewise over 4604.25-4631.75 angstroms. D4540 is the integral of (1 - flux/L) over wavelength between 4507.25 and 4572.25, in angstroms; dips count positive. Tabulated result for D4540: 0.78 angstroms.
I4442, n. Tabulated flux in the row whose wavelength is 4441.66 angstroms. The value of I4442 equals 10.5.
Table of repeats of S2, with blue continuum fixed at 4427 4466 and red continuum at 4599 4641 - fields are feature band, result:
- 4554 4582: -1.2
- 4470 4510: -4.1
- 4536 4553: -0.5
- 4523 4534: 0.4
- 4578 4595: -0.1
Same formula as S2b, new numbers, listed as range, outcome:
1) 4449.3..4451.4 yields 11.4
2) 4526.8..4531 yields 9.79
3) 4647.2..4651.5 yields 11.5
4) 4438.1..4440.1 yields 11.3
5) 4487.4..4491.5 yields 11.6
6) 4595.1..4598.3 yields 11.7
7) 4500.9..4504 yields 12.1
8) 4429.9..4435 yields 10.4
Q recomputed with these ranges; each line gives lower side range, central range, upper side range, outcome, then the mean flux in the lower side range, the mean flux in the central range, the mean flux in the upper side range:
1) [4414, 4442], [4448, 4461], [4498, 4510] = 0.101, 10.1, 9.98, 12.6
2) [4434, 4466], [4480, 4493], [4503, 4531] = -0.012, 10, 11.3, 12.2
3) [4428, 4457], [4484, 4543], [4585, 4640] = -0.052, 10.4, 11.8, 12.5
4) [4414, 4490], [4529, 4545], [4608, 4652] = 0.058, 10.6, 11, 12.7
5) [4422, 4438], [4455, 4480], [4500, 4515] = 0.067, 9.88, 10.6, 12.6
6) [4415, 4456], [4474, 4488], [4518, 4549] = -0.082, 10.3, 11.7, 11.5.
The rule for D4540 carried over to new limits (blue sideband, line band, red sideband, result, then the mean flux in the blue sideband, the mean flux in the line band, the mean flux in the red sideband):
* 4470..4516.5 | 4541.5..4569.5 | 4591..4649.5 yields 0.0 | 11.9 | 12.2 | 12.5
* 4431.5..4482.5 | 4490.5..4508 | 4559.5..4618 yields -1.3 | 10.6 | 12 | 12.3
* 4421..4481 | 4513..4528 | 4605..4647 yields -1.3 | 10.5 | 12.4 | 12.8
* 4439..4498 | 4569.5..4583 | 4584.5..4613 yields -0.4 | 10.9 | 12.3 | 12.2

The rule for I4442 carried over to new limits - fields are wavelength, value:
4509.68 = 12.43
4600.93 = 11.9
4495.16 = 11.19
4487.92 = 12.54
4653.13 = 11.65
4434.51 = 9.802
